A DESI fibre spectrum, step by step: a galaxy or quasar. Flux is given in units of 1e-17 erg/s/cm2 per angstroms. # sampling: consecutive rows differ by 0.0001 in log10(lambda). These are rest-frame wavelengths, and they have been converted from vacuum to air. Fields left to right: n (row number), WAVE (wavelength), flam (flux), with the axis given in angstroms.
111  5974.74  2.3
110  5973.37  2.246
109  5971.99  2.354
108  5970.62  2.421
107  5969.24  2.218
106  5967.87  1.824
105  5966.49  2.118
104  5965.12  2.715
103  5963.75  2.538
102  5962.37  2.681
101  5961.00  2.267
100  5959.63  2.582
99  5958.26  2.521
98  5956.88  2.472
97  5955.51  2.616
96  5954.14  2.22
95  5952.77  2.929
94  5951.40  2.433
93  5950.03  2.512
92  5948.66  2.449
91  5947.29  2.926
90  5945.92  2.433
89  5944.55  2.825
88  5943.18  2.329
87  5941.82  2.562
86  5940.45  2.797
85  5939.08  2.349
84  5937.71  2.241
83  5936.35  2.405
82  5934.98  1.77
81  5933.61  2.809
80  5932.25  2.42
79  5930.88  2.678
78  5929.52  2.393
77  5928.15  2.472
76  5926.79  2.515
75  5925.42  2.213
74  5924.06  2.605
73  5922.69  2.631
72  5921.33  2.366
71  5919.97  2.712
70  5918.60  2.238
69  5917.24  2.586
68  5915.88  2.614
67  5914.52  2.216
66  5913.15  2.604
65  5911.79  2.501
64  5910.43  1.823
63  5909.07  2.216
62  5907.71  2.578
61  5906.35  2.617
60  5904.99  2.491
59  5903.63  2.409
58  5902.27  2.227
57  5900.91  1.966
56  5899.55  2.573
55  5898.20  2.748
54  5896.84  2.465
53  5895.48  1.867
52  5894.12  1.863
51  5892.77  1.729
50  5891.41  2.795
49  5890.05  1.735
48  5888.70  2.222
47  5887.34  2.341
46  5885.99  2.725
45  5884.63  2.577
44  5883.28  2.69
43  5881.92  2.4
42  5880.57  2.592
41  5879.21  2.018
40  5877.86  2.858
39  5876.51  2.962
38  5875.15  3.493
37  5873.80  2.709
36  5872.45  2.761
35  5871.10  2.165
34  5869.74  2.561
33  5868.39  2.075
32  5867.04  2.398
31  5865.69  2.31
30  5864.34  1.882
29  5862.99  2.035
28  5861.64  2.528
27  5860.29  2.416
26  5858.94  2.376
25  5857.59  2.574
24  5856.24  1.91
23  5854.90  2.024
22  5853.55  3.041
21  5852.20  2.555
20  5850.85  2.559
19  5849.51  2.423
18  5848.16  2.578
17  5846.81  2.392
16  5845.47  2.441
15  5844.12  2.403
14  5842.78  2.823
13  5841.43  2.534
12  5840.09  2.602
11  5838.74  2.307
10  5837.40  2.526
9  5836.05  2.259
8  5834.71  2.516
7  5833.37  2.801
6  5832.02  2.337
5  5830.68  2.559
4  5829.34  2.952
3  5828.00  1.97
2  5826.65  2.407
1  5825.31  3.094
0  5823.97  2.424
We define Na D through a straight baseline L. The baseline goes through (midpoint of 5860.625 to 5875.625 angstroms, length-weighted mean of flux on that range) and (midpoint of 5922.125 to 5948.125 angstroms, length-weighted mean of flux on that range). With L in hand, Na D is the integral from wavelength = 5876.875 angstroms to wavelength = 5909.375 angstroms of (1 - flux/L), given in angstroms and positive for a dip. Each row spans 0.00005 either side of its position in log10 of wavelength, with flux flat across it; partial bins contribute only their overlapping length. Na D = 1.1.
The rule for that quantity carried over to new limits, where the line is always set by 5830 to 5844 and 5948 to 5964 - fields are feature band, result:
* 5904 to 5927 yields 0.7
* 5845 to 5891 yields 1.2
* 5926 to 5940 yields 0.6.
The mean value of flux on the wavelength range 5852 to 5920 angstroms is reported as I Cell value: 2.4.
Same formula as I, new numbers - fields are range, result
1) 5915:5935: 2.49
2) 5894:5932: 2.41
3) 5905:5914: 2.39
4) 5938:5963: 2.55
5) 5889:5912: 2.27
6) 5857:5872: 2.31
